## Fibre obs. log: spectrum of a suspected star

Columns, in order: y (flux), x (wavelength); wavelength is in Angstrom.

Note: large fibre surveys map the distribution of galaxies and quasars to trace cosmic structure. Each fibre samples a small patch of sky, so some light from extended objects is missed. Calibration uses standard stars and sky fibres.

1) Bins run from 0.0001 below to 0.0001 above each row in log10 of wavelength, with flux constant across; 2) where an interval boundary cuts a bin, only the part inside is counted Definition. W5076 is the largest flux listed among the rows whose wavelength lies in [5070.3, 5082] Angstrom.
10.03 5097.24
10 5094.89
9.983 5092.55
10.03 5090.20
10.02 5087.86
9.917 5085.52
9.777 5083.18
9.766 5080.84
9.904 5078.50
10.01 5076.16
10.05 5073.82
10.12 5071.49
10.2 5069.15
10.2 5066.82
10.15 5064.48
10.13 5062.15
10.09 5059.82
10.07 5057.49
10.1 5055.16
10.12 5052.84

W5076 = 10.12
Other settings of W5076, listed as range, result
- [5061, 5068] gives 10.2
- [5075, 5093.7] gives 10.03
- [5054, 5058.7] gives 10.1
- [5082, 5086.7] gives 9.917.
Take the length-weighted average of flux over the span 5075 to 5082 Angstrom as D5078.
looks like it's 9.89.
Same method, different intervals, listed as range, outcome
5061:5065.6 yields 10.1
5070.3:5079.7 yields 10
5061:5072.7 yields 10.2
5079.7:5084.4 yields 9.78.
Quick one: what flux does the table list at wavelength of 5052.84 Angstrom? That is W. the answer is 10.12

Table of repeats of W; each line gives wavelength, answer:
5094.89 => 10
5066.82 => 10.2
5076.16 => 10.01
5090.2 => 10.03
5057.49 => 10.07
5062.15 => 10.13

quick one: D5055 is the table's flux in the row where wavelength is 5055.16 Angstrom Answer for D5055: 10.1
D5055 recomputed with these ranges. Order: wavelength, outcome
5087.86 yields 10.02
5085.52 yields 9.917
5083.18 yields 9.777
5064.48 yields 10.15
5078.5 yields 9.904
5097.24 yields 10.03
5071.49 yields 10.12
